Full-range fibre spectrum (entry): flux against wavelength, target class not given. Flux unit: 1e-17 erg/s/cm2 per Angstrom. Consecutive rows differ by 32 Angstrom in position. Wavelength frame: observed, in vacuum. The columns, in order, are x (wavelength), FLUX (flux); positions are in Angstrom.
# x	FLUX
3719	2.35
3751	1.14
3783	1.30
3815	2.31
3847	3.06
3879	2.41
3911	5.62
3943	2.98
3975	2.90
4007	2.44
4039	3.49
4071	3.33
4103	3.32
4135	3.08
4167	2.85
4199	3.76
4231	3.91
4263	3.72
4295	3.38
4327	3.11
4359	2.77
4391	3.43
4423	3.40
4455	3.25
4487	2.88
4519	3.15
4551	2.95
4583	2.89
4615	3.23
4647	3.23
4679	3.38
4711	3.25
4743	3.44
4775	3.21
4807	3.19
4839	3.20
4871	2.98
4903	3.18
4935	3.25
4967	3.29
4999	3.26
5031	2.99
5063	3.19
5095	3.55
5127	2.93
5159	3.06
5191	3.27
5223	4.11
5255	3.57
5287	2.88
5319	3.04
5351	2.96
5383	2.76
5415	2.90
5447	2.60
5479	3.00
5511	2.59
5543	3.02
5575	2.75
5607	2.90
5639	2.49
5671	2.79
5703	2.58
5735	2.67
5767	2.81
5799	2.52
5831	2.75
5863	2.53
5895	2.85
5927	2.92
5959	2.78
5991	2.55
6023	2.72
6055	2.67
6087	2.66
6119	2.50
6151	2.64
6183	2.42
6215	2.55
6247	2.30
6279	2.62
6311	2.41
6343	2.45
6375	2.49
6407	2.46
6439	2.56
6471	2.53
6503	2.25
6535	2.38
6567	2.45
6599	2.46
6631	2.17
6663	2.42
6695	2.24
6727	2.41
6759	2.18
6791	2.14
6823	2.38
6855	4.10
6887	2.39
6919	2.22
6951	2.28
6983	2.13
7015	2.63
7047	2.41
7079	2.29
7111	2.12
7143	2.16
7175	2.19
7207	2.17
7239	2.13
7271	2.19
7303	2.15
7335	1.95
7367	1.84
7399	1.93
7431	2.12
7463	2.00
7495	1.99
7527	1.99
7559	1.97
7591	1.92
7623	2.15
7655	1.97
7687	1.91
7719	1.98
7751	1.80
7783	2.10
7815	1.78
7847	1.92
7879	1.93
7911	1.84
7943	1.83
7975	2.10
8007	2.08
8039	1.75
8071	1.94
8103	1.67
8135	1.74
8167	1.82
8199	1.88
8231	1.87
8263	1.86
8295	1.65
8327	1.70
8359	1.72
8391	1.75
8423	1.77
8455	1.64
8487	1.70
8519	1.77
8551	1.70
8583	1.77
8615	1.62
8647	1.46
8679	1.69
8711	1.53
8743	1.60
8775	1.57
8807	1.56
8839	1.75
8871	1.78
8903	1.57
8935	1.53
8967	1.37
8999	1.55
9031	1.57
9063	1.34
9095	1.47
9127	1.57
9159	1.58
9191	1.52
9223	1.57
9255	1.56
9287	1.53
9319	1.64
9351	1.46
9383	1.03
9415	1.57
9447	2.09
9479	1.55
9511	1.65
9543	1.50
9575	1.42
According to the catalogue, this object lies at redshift 0.05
